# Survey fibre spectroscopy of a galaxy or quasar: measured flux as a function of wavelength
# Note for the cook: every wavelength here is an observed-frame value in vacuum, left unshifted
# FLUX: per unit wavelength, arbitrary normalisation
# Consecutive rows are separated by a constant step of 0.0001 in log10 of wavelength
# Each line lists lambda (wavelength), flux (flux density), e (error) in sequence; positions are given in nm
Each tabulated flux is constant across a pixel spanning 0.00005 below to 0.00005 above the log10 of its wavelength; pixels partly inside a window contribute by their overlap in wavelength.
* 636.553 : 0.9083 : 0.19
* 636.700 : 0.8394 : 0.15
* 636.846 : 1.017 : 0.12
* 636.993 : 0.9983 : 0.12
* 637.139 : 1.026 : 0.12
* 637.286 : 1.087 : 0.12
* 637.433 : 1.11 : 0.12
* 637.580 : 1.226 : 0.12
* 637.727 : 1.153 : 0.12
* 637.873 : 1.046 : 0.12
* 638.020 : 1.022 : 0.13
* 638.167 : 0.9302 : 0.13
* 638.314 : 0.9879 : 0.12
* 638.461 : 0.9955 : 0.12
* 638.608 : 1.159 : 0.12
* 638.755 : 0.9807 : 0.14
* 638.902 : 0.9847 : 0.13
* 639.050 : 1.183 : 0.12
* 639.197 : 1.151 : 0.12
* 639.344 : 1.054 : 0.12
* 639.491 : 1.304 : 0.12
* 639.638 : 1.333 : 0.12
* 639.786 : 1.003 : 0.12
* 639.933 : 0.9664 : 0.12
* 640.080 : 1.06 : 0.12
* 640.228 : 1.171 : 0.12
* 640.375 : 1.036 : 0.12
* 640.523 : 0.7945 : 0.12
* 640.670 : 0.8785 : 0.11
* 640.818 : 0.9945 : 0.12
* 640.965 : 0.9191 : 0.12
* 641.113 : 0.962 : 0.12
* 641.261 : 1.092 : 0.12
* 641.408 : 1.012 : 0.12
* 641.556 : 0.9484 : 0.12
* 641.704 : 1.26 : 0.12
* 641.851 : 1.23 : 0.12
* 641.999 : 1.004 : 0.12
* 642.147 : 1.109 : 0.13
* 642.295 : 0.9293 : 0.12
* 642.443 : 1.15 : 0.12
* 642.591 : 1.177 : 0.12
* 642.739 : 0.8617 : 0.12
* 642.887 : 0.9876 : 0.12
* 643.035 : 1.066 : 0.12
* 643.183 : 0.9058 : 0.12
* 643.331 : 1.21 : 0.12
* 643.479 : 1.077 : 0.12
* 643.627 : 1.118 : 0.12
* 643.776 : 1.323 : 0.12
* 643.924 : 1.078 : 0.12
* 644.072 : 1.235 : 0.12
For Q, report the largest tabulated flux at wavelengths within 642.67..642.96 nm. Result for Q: 0.9876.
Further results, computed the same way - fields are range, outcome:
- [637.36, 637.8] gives 1.226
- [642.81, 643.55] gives 1.21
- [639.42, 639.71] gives 1.333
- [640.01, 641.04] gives 1.171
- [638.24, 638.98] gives 1.159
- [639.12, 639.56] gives 1.304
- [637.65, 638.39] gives 1.153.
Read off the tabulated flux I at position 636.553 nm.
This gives 0.9083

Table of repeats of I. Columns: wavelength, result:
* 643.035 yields 1.066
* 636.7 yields 0.8394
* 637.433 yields 1.11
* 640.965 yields 0.9191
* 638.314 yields 0.9879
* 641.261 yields 1.092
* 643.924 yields 1.078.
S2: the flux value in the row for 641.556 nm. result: 0.9484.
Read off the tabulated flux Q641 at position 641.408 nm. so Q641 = 1.012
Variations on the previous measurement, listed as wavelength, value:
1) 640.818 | 0.9945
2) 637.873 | 1.046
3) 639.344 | 1.054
